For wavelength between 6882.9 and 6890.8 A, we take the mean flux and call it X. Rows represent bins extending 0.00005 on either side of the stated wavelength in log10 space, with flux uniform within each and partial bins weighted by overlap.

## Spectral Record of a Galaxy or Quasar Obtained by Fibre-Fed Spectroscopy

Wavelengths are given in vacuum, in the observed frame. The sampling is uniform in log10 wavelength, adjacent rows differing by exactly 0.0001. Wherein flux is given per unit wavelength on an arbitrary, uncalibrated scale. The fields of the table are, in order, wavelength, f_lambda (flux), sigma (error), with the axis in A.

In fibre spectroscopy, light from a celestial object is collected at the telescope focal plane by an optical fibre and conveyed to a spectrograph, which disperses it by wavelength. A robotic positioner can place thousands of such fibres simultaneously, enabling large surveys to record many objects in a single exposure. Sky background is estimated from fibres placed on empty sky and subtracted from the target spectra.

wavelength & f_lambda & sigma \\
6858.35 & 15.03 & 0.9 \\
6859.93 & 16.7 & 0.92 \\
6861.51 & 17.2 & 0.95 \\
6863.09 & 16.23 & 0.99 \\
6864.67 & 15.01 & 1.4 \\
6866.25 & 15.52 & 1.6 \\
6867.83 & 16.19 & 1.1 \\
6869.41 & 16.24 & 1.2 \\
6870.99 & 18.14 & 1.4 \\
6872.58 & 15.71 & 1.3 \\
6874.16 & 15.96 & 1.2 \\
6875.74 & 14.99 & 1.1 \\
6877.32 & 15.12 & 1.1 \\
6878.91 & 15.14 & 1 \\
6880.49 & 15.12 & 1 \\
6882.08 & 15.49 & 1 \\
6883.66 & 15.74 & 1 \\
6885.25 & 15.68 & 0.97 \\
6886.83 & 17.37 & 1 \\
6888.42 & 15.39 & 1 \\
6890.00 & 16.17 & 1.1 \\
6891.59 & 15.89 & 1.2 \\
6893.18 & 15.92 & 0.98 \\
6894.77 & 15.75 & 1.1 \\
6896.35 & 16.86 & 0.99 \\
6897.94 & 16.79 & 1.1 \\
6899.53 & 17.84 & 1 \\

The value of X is 16.1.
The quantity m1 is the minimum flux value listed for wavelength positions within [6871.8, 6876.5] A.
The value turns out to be 14.99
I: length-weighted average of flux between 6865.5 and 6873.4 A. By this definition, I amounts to 16.4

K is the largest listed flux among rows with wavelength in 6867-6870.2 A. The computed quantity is 16.24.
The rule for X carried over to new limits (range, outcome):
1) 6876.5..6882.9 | 15.2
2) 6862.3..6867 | 15.6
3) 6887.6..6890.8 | 15.8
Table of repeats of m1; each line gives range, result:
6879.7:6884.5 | 15.12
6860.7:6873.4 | 15.01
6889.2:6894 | 15.89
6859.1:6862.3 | 16.7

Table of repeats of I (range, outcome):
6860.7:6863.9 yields 16.7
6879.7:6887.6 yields 15.9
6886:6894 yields 16.1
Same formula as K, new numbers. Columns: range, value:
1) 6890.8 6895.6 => 15.92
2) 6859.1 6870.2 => 17.2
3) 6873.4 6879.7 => 15.96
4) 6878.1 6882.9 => 15.49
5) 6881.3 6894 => 17.37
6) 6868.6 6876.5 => 18.14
